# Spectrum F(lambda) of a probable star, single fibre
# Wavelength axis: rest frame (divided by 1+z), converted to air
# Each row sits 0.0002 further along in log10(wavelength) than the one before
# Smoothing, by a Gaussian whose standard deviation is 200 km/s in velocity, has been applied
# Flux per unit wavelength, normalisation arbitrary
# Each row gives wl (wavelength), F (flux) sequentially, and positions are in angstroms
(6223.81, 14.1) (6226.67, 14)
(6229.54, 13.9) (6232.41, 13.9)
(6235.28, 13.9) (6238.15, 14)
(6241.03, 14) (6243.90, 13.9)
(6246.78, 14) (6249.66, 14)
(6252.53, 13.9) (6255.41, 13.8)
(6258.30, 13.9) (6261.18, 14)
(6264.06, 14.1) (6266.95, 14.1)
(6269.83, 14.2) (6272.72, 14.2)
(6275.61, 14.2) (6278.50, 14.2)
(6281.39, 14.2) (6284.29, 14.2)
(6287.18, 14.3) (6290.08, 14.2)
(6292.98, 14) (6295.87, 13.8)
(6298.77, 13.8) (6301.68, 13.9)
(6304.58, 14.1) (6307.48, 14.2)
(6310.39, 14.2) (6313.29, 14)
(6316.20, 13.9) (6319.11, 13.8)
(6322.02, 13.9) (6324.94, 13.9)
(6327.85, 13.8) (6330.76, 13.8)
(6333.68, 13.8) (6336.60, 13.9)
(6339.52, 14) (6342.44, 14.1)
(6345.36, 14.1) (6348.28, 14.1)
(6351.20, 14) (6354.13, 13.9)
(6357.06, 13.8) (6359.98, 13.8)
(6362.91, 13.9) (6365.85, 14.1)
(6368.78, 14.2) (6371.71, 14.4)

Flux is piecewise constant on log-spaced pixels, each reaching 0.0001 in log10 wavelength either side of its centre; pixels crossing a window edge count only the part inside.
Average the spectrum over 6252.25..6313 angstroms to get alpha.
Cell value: 14.1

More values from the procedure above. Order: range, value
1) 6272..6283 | 14.2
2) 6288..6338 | 13.9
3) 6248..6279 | 14.1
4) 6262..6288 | 14.2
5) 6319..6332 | 13.8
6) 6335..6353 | 14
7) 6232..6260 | 13.9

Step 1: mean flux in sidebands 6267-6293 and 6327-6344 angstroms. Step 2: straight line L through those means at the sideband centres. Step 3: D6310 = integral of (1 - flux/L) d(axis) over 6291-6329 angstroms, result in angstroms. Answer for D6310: 0.23 angstroms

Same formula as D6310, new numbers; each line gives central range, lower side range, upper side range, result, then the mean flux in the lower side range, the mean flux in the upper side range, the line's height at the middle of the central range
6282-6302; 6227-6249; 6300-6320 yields -0.1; 13.9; 14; 14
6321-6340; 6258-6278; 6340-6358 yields 0.2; 14.1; 14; 14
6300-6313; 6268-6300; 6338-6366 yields 0.0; 14.1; 14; 14.1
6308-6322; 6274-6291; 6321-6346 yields 0.0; 14.2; 13.9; 14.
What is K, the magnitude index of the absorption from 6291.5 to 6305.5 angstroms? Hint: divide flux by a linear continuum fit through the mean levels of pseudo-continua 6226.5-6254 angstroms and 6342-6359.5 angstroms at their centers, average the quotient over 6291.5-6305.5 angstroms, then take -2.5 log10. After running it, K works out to 0.00 mag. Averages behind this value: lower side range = 13.9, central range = 13.9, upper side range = 14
